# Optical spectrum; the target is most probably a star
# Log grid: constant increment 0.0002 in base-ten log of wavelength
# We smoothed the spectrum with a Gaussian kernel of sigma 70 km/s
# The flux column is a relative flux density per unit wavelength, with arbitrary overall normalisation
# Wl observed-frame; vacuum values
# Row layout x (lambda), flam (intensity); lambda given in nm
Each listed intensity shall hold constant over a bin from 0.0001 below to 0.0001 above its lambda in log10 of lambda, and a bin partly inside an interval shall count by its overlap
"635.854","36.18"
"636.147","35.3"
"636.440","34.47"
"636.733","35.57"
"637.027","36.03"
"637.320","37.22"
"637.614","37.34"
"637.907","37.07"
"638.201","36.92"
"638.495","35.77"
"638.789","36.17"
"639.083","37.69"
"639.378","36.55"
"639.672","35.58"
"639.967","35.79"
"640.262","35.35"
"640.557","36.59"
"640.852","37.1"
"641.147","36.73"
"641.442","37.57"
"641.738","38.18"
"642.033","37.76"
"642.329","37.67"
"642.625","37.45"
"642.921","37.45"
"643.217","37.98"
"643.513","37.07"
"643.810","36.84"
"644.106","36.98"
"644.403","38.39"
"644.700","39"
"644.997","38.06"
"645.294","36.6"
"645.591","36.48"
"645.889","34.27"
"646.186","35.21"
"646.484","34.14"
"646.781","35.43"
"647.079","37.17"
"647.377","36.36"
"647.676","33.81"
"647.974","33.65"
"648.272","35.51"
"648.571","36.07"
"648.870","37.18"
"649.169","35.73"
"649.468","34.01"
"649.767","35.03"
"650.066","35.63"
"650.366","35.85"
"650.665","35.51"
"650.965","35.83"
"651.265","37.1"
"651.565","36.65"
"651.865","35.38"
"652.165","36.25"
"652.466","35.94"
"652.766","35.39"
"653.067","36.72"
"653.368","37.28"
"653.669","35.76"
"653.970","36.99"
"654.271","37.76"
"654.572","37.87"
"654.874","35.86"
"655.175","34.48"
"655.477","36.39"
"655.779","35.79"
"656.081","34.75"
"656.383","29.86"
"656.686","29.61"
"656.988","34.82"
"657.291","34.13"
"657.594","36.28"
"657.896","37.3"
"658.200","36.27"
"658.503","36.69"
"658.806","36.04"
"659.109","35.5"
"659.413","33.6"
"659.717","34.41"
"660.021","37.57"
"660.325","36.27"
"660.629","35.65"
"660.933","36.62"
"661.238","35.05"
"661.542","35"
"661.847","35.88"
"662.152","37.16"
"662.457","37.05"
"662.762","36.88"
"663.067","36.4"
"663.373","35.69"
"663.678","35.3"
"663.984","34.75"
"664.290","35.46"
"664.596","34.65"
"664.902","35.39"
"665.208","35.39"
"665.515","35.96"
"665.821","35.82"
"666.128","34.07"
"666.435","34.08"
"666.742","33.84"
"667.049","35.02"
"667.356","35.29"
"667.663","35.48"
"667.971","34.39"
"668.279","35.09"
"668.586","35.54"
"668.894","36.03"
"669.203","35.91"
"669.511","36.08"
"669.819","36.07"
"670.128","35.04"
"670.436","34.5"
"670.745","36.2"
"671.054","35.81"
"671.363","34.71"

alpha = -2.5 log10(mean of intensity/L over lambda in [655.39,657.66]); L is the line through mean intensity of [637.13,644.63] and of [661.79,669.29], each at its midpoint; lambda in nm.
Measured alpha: 0.07 mag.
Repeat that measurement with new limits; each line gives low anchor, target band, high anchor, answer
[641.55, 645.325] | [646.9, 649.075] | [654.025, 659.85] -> 0.03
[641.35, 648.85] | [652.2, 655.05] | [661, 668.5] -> -0.02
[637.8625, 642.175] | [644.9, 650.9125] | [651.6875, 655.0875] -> 0.03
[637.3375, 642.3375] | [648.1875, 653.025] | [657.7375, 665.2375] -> 0.01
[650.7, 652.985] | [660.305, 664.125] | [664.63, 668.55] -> -0.02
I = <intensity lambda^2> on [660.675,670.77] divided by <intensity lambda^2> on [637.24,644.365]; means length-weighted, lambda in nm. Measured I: 1.04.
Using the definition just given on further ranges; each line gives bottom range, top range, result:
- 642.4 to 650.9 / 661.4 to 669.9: 1.04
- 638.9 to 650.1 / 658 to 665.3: 1.04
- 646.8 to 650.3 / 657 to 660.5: 1.04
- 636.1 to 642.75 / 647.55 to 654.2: 1.01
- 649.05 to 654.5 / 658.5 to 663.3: 1.02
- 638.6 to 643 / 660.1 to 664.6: 1.04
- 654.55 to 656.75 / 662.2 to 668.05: 1.06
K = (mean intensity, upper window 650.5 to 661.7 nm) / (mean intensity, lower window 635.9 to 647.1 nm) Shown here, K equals 1.0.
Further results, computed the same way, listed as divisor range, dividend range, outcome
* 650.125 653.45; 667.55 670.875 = 0.98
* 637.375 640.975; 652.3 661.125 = 0.97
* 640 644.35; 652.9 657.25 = 0.95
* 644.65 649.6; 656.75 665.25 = 1.00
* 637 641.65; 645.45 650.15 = 0.97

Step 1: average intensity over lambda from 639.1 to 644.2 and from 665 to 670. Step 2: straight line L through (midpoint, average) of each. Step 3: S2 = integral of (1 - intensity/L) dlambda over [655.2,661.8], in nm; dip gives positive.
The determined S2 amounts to 0.13 nm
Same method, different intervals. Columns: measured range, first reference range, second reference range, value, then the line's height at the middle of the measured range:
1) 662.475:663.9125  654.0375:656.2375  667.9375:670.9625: -0.011 nm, 35.8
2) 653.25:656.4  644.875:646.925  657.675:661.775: -0.012 nm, 35.8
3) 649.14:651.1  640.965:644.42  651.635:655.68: 0.072 nm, 36.7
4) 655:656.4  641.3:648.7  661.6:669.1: 0.050 nm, 36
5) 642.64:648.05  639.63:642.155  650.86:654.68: 0.036 nm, 36.7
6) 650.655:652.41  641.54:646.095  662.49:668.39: 0.020 nm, 36.6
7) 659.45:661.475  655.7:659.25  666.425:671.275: -0.051 nm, 34.9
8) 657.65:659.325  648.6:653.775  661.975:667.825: -0.026 nm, 35.7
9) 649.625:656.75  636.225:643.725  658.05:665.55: 0.103 nm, 36.2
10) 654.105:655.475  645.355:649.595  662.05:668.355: -0.043 nm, 35.4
